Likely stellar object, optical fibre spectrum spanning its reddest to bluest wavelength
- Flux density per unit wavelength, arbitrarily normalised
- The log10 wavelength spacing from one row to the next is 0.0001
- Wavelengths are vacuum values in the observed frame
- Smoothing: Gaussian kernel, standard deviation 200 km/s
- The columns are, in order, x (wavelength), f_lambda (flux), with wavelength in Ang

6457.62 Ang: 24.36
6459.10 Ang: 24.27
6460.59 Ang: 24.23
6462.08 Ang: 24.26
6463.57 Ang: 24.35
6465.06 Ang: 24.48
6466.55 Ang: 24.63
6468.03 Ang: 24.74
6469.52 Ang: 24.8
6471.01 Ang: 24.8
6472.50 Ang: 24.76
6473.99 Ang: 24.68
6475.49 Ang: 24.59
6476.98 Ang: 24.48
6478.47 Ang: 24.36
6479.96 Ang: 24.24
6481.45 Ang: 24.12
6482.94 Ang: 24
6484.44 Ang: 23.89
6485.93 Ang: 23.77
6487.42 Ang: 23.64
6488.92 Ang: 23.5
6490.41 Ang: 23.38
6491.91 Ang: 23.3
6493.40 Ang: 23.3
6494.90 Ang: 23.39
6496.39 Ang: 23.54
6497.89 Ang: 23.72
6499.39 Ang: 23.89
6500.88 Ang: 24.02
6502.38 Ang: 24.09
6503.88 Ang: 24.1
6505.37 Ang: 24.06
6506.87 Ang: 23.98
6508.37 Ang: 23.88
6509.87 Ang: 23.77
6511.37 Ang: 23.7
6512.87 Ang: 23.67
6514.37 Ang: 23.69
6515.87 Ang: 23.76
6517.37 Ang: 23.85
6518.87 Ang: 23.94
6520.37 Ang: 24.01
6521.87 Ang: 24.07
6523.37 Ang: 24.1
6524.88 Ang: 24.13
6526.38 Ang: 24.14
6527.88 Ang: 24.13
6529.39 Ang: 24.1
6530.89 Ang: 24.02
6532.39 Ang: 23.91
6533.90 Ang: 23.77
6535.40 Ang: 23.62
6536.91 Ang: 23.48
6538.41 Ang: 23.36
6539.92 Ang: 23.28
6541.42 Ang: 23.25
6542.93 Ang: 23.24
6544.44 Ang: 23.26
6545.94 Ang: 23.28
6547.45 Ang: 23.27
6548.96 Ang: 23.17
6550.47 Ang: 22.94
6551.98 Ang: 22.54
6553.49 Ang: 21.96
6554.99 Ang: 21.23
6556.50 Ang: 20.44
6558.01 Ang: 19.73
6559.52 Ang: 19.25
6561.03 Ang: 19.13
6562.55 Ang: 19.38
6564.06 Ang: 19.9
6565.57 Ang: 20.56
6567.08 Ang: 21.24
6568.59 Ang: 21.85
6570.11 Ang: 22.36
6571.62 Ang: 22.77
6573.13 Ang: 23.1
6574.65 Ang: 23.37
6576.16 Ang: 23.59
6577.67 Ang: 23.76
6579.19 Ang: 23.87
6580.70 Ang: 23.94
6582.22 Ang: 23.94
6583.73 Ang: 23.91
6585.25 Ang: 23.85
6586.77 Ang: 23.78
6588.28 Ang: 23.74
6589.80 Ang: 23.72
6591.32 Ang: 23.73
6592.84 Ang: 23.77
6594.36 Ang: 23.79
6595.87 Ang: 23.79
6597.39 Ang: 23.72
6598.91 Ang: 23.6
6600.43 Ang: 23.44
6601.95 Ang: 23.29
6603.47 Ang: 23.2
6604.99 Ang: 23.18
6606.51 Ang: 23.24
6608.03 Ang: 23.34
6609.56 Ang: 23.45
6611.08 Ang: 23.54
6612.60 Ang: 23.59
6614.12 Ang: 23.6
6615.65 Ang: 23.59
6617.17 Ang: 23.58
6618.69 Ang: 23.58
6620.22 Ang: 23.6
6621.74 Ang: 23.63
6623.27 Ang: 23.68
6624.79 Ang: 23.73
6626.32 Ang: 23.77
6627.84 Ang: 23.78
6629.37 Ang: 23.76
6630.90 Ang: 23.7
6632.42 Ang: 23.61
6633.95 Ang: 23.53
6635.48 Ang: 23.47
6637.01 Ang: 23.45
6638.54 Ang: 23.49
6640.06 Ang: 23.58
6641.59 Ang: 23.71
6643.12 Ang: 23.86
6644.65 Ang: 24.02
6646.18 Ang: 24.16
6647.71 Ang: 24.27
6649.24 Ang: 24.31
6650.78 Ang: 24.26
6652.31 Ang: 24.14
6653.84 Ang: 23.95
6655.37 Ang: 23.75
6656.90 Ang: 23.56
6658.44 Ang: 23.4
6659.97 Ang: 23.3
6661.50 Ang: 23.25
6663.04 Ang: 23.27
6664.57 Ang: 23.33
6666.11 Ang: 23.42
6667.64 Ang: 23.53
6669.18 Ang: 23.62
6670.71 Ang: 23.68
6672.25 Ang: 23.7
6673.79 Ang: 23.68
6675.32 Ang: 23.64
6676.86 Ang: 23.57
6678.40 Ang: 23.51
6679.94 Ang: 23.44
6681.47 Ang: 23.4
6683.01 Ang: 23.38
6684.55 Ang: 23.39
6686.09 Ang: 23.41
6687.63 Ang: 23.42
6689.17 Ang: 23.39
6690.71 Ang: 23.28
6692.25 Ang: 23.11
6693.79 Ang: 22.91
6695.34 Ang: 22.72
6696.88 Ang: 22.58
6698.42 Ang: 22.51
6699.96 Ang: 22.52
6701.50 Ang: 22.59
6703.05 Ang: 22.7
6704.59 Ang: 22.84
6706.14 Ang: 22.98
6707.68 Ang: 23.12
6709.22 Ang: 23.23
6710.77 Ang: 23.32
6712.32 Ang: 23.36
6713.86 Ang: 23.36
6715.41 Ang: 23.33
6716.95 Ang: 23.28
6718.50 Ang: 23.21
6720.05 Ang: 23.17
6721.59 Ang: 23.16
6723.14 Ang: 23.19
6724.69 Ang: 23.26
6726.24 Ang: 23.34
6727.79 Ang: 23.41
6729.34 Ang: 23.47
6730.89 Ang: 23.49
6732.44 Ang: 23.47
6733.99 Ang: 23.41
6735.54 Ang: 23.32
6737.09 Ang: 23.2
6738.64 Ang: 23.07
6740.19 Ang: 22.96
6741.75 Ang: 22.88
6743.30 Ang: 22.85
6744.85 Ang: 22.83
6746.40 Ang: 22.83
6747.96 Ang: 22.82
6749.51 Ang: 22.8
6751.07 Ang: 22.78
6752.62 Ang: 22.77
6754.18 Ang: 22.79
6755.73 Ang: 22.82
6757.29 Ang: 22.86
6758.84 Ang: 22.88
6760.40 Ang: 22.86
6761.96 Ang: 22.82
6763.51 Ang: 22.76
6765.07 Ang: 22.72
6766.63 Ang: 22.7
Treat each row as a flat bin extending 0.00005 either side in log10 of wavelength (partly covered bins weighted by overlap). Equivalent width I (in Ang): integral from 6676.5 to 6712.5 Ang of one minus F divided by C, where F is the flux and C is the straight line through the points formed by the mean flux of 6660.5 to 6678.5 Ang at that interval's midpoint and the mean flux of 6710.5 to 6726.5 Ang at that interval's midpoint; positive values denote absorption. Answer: 0.44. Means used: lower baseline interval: 23.5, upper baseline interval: 23.3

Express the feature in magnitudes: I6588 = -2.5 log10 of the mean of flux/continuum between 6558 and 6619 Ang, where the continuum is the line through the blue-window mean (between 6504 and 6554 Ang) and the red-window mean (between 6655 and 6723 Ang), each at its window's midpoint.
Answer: 0.03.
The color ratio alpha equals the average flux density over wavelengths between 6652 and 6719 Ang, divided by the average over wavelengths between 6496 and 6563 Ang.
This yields 1.0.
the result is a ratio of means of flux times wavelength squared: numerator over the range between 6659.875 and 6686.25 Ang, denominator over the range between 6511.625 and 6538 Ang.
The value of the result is 1.03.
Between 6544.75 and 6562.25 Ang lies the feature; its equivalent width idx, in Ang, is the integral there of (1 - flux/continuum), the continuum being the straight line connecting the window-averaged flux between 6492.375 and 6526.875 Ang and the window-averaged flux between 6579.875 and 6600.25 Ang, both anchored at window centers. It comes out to 1.7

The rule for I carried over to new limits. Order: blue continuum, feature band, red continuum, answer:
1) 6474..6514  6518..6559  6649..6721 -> 1.0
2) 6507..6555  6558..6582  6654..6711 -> 1.7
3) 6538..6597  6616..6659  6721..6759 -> -1.8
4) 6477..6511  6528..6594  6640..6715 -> 2.6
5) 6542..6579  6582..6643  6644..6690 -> -2.3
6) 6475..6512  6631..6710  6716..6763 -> -0.5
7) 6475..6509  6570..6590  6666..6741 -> 0.0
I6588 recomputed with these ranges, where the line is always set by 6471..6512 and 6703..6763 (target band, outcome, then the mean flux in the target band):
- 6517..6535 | -0.009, 24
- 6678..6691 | -0.007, 23.4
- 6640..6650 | -0.028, 24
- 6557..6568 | 0.188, 19.9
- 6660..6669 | -0.002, 23.4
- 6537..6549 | 0.022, 23.3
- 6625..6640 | -0.008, 23.6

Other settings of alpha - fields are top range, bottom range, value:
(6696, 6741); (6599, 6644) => 0.98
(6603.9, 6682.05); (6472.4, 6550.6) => 0.99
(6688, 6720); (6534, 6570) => 1.05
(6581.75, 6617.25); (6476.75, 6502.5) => 0.99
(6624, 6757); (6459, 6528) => 0.97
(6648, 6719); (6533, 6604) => 1.03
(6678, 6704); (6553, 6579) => 1.08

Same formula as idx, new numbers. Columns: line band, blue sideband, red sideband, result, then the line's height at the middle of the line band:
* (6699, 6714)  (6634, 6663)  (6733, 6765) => 0.2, 23.3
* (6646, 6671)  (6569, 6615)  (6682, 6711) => -0.5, 23.2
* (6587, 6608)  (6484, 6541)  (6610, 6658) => 0.2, 23.8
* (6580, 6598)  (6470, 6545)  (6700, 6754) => -0.2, 23.6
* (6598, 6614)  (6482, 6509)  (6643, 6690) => 0.2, 23.7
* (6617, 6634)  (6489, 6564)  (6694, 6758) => -0.4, 23.1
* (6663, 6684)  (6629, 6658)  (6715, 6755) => 0.1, 23.6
